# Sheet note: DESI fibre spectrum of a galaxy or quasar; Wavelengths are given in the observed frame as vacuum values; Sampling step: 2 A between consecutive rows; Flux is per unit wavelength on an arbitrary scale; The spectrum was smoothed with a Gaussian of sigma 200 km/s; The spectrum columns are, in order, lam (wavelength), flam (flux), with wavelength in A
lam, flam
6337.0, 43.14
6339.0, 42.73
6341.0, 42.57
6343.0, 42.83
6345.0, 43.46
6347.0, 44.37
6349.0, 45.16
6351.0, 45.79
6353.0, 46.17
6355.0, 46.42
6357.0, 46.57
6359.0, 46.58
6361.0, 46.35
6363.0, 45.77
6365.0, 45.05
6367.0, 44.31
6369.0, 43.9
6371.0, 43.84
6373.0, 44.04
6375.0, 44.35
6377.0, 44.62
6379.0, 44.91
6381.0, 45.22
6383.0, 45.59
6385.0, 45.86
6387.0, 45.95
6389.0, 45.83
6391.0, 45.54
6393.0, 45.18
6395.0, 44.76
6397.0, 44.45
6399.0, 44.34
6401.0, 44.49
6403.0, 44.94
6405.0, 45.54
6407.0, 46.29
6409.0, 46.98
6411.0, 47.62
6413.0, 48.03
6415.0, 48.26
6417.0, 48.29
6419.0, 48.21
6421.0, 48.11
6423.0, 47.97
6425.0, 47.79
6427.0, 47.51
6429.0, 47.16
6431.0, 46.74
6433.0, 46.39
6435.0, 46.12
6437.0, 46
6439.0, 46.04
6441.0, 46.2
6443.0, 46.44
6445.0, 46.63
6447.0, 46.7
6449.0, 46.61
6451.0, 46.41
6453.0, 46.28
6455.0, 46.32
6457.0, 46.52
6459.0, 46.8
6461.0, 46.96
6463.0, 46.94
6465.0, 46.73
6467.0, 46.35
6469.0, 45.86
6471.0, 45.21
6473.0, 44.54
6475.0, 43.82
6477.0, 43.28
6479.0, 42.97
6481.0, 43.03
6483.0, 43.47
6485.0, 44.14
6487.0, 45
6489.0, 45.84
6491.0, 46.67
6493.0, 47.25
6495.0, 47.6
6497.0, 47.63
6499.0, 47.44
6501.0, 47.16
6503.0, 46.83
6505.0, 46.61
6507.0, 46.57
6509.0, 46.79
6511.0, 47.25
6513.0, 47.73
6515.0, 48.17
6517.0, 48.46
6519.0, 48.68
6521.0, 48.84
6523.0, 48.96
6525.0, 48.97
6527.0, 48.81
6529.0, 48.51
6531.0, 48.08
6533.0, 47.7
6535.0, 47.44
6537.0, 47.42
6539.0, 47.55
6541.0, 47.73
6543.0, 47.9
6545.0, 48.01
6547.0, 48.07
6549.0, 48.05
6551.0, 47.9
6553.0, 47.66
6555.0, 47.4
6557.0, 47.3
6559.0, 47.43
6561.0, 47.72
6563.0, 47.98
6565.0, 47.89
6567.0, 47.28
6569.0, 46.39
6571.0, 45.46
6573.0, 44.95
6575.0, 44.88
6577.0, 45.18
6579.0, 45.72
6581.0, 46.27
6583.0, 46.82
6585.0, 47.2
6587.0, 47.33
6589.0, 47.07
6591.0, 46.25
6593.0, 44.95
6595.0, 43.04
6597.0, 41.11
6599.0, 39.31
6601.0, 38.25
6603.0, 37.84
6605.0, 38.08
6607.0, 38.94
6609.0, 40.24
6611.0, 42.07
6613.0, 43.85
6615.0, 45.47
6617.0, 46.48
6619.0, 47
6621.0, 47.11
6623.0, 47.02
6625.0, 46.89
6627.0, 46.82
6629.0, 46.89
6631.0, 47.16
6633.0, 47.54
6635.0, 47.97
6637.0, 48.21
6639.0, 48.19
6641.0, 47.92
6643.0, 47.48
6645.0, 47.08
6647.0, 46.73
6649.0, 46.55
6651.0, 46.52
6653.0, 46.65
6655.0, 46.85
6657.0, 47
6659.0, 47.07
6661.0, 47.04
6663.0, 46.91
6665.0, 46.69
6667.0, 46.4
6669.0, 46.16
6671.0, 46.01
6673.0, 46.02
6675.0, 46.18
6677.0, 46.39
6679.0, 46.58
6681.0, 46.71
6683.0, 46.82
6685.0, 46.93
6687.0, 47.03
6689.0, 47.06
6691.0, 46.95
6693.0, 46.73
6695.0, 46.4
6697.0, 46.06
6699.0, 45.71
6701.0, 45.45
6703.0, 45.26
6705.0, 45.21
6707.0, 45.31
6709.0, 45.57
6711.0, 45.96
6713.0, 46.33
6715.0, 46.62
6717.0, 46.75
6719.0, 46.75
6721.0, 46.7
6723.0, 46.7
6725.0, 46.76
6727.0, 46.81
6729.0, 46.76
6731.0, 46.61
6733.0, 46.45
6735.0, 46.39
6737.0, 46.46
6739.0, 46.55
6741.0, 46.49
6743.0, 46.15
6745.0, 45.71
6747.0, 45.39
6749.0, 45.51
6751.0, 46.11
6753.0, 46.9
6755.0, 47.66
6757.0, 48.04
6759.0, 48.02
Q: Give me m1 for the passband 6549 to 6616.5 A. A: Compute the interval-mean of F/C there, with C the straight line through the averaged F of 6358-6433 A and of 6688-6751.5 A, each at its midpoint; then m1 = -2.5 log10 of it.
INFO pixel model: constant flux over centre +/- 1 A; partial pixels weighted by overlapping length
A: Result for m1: 0.03 mag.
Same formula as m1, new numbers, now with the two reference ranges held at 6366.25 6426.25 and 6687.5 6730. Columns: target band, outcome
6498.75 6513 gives -0.02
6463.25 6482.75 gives 0.03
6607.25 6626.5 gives 0.03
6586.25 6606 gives 0.10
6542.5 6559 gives -0.04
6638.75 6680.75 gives -0.01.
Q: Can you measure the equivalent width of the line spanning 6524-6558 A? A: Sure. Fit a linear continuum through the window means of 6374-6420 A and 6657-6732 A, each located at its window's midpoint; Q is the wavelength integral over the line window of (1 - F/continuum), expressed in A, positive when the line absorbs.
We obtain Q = -1.3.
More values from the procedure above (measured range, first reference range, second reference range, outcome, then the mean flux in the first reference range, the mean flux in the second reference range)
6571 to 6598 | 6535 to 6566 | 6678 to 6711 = 1.1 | 47.7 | 46.2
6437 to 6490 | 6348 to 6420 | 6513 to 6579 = 1.2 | 45.7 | 47.6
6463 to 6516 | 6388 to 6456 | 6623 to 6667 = 0.8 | 46.5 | 47.1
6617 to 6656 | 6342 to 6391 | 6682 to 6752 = -1.0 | 45.1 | 46.3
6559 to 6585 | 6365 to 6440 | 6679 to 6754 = -0.2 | 46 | 46.3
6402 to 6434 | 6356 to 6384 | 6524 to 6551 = -0.9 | 45.1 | 48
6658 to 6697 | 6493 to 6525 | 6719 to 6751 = 0.1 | 47.7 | 46.4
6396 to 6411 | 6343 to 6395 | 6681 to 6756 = 0.0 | 45.2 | 46.4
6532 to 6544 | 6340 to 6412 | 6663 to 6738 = -0.5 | 45.2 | 46.4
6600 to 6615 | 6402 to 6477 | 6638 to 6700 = 2.1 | 46.6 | 46.7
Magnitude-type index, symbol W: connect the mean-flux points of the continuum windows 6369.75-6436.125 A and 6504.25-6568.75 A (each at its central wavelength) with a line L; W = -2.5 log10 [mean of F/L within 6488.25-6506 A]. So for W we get 0.01 mag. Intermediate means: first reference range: 46.1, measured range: 47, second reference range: 47.8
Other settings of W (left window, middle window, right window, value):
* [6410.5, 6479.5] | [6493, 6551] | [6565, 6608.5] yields -0.06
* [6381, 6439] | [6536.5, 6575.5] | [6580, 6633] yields -0.06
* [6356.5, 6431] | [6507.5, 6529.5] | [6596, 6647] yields -0.07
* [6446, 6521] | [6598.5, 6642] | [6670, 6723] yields 0.04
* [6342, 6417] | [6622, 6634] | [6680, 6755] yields -0.02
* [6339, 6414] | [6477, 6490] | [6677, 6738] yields 0.04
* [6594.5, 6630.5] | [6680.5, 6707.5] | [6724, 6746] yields -0.02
